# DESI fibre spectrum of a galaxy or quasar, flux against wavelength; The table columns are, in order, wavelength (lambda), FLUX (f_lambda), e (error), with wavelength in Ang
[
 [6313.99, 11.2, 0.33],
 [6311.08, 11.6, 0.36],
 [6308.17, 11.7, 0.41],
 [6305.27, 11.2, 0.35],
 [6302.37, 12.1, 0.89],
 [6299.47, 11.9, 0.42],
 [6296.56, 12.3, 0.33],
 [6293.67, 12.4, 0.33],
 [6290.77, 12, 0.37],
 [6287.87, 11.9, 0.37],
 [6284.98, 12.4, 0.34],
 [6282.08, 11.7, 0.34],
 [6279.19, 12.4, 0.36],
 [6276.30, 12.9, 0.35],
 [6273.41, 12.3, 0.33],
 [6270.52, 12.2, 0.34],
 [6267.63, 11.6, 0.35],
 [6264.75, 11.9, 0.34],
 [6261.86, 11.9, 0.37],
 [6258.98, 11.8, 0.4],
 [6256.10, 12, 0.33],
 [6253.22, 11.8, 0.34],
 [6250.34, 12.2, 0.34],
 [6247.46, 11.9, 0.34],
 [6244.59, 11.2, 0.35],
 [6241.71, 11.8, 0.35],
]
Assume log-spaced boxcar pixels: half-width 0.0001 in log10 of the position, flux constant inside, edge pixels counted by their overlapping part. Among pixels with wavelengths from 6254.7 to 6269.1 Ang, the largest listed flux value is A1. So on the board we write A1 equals 12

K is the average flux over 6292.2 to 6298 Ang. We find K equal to 12.4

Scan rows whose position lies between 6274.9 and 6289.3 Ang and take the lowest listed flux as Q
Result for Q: 11.7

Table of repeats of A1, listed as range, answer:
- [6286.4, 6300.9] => 12.4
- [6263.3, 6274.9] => 12.3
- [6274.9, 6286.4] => 12.9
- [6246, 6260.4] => 12.2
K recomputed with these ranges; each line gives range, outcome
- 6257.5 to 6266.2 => 11.9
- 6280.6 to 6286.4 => 12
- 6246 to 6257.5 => 12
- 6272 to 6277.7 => 12.6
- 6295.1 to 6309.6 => 11.8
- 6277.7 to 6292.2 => 12.1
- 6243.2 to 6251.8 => 11.8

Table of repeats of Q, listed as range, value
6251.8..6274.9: 11.6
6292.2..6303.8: 11.9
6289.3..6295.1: 12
